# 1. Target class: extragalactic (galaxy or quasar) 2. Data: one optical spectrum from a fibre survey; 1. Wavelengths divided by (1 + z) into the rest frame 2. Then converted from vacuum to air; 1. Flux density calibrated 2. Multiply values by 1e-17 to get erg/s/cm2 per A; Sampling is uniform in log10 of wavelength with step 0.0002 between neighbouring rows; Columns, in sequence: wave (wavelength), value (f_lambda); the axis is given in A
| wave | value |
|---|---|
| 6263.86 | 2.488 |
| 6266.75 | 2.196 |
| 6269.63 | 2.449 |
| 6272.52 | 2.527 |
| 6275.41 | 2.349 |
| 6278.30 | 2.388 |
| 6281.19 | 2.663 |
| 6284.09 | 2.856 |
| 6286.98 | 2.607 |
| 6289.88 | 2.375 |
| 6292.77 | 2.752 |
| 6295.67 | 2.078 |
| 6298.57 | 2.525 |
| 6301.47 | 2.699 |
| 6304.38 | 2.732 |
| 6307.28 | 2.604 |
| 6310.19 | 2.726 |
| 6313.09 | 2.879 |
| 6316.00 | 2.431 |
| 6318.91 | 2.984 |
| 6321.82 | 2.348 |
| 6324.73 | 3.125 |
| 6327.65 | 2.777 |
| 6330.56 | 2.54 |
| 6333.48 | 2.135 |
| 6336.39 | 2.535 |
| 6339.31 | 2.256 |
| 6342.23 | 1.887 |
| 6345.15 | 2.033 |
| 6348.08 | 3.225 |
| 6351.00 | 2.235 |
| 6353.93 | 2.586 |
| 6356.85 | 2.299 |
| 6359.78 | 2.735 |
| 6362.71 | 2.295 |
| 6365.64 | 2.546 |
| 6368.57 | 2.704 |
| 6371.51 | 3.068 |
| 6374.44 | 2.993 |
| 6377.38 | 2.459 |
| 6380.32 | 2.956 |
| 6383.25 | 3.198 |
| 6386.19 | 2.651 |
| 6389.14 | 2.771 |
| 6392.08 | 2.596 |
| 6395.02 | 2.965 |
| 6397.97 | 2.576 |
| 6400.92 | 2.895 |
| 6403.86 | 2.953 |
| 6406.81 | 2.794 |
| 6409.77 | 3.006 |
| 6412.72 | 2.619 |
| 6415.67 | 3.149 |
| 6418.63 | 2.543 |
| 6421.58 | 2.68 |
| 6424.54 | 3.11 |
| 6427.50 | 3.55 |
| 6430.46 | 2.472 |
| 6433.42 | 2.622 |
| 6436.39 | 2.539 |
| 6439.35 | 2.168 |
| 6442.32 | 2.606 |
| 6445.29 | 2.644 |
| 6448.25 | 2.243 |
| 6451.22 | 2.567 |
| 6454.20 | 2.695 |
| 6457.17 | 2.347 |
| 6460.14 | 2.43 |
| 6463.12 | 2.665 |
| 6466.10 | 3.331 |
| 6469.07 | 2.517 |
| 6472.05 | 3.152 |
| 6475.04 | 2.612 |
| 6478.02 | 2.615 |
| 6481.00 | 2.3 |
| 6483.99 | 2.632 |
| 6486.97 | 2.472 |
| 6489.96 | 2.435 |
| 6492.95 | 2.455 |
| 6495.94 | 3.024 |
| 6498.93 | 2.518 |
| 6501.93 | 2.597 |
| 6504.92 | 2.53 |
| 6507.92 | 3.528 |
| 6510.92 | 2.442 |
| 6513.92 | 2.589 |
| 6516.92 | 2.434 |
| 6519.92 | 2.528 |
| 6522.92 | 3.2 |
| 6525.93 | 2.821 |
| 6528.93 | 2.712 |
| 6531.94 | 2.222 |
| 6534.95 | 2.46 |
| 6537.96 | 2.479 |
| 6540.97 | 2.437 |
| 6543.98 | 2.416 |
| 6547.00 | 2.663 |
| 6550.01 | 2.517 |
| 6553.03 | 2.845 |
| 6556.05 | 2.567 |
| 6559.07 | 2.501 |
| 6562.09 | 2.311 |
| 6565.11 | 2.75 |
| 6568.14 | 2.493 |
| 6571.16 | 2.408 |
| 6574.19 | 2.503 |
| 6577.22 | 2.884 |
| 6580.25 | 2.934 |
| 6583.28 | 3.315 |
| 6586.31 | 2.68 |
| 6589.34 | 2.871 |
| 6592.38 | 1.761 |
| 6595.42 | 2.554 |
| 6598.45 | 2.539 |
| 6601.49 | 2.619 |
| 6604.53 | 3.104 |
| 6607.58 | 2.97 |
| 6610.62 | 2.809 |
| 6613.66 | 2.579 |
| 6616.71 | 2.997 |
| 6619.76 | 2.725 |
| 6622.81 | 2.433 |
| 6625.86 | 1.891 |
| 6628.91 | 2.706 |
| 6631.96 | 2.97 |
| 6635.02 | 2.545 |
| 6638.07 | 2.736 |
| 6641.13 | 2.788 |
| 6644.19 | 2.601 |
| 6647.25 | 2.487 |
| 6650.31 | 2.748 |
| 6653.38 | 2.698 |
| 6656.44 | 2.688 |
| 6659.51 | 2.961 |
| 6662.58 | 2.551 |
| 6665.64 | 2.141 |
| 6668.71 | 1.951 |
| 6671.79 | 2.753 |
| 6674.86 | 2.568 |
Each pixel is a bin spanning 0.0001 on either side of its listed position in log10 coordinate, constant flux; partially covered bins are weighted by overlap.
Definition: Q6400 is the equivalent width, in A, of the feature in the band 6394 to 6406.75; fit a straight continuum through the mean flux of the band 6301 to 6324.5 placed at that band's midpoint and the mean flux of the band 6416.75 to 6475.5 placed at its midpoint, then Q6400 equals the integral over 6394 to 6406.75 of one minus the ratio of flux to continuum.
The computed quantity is -0.7 A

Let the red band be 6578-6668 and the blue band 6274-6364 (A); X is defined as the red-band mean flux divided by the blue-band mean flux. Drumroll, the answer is 1.0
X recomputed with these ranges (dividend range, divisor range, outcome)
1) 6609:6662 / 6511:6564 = 1.04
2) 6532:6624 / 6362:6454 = 0.96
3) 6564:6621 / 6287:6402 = 1.03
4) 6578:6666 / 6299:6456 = 1.00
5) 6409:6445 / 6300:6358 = 1.08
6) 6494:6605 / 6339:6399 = 1.00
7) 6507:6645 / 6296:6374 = 1.03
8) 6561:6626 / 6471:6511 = 1.00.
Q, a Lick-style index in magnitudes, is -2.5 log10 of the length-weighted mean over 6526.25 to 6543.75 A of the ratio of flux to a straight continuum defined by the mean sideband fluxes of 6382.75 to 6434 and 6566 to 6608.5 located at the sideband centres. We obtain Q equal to 0.10 mag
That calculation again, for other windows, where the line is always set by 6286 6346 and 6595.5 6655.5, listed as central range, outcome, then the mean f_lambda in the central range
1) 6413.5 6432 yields -0.13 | 2.91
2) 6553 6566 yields 0.04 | 2.56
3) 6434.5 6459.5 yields 0.05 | 2.48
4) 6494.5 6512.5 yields -0.06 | 2.77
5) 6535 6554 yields 0.04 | 2.54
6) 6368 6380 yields -0.11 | 2.83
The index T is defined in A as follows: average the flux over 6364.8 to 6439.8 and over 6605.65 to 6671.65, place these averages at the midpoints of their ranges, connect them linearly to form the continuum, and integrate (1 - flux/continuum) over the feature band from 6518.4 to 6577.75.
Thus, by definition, 2.4 A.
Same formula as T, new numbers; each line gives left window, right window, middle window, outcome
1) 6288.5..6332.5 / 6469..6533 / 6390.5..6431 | -3.26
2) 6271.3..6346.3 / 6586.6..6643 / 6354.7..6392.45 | -2.32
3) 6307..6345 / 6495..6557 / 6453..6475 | -0.99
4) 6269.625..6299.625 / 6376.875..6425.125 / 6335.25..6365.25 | 3.05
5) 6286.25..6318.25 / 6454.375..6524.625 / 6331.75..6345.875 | 2.30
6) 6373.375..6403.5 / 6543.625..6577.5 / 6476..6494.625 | 1.24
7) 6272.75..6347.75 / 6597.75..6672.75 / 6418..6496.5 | -1.71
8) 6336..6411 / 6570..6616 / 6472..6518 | 0.97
